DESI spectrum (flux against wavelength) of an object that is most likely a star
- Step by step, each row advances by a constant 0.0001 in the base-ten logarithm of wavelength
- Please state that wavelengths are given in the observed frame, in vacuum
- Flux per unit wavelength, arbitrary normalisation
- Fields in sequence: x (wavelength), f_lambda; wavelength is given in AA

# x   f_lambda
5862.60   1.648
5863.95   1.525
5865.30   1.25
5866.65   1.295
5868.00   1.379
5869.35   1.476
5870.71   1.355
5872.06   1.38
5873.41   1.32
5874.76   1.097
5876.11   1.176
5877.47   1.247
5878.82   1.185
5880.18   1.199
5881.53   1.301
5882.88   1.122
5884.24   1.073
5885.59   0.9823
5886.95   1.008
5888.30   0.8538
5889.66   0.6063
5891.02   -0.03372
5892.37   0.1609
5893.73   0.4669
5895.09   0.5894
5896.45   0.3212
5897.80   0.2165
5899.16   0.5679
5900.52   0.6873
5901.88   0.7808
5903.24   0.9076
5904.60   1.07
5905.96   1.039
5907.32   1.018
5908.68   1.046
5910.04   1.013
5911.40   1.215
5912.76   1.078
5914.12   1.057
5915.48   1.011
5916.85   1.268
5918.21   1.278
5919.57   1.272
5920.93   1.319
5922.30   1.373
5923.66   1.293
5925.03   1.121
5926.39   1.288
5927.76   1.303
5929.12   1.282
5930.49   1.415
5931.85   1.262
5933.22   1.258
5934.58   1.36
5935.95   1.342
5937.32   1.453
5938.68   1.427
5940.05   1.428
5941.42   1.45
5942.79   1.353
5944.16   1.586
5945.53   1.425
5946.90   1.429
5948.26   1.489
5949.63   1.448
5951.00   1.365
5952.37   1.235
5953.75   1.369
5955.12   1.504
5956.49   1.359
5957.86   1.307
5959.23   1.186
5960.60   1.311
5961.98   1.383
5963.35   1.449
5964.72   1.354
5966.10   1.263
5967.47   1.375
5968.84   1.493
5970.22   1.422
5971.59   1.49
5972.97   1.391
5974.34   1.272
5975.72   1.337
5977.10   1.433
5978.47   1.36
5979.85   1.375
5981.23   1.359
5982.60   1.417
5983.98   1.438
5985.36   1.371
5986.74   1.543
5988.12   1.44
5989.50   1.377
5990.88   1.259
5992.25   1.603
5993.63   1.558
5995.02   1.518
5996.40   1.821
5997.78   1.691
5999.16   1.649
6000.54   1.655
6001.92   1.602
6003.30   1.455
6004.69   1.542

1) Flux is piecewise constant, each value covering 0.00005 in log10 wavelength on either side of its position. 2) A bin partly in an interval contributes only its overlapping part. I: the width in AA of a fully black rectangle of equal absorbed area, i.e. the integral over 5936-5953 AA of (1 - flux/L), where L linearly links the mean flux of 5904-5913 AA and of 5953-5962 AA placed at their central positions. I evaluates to -2.1 AA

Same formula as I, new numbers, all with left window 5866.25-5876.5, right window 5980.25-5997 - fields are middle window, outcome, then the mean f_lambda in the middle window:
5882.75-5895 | 6.11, 0.669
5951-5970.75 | 1.06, 1.36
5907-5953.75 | 3.29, 1.3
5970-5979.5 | 0.45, 1.38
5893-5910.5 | 7.91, 0.743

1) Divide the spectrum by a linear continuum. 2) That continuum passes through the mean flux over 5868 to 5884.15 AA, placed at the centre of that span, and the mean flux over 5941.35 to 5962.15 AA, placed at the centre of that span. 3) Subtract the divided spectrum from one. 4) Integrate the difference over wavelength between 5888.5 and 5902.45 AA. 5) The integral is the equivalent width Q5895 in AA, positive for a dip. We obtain 9.11 AA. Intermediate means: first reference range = 1.26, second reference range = 1.39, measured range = 0.448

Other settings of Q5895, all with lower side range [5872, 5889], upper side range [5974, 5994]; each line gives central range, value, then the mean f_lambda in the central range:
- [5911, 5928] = 0.3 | 1.22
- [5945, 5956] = -0.7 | 1.41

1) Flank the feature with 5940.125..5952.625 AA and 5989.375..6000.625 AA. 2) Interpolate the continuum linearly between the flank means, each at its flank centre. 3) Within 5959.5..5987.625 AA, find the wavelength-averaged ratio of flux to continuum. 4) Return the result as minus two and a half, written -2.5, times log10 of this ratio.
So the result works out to 0.09 mag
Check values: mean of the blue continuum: 1.43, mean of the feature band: 1.39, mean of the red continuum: 1.58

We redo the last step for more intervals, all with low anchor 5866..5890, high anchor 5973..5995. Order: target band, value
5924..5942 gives -0.03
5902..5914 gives 0.20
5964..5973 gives -0.02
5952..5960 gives 0.02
